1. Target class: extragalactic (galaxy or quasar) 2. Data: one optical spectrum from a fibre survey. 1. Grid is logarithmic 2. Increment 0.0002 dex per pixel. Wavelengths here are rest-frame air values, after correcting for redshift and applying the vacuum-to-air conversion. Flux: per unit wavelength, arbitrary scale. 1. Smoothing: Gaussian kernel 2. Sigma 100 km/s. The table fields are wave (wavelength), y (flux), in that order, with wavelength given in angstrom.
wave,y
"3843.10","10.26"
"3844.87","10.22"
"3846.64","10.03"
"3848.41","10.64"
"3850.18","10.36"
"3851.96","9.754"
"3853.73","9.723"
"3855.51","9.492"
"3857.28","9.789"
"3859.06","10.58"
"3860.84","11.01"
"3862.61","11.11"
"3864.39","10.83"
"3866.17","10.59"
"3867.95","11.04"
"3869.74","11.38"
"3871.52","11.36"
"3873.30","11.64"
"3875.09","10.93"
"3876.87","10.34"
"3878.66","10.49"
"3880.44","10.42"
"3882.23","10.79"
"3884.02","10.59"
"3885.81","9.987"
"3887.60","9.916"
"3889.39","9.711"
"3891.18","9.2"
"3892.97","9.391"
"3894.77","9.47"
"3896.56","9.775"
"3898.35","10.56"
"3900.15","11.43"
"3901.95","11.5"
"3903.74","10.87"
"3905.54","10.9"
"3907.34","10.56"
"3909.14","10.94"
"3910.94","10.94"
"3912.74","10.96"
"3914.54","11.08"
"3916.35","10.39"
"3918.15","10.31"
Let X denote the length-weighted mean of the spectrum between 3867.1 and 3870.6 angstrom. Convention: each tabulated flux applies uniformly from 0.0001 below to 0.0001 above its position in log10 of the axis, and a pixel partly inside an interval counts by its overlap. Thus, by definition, 11.2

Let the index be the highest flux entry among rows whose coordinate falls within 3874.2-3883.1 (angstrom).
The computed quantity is 10.93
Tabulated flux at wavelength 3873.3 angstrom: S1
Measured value 11.64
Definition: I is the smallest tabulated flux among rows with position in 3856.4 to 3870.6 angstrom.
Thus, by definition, 9.789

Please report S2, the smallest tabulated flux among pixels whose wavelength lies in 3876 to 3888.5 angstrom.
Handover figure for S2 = 9.916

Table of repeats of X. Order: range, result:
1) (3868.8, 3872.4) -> 11.3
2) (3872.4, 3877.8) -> 11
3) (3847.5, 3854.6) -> 10.1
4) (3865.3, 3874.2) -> 11.2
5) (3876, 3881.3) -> 10.4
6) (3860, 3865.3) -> 11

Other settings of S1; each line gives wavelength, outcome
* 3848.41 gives 10.64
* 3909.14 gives 10.94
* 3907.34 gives 10.56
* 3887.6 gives 9.916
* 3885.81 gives 9.987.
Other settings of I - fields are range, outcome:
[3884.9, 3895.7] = 9.2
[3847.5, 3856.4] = 9.492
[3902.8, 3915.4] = 10.56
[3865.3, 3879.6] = 10.34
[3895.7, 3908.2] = 9.775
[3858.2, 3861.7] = 10.58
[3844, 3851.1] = 10.03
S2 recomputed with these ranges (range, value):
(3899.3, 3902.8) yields 11.43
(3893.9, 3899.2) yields 9.47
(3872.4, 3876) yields 10.93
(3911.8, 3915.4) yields 10.96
